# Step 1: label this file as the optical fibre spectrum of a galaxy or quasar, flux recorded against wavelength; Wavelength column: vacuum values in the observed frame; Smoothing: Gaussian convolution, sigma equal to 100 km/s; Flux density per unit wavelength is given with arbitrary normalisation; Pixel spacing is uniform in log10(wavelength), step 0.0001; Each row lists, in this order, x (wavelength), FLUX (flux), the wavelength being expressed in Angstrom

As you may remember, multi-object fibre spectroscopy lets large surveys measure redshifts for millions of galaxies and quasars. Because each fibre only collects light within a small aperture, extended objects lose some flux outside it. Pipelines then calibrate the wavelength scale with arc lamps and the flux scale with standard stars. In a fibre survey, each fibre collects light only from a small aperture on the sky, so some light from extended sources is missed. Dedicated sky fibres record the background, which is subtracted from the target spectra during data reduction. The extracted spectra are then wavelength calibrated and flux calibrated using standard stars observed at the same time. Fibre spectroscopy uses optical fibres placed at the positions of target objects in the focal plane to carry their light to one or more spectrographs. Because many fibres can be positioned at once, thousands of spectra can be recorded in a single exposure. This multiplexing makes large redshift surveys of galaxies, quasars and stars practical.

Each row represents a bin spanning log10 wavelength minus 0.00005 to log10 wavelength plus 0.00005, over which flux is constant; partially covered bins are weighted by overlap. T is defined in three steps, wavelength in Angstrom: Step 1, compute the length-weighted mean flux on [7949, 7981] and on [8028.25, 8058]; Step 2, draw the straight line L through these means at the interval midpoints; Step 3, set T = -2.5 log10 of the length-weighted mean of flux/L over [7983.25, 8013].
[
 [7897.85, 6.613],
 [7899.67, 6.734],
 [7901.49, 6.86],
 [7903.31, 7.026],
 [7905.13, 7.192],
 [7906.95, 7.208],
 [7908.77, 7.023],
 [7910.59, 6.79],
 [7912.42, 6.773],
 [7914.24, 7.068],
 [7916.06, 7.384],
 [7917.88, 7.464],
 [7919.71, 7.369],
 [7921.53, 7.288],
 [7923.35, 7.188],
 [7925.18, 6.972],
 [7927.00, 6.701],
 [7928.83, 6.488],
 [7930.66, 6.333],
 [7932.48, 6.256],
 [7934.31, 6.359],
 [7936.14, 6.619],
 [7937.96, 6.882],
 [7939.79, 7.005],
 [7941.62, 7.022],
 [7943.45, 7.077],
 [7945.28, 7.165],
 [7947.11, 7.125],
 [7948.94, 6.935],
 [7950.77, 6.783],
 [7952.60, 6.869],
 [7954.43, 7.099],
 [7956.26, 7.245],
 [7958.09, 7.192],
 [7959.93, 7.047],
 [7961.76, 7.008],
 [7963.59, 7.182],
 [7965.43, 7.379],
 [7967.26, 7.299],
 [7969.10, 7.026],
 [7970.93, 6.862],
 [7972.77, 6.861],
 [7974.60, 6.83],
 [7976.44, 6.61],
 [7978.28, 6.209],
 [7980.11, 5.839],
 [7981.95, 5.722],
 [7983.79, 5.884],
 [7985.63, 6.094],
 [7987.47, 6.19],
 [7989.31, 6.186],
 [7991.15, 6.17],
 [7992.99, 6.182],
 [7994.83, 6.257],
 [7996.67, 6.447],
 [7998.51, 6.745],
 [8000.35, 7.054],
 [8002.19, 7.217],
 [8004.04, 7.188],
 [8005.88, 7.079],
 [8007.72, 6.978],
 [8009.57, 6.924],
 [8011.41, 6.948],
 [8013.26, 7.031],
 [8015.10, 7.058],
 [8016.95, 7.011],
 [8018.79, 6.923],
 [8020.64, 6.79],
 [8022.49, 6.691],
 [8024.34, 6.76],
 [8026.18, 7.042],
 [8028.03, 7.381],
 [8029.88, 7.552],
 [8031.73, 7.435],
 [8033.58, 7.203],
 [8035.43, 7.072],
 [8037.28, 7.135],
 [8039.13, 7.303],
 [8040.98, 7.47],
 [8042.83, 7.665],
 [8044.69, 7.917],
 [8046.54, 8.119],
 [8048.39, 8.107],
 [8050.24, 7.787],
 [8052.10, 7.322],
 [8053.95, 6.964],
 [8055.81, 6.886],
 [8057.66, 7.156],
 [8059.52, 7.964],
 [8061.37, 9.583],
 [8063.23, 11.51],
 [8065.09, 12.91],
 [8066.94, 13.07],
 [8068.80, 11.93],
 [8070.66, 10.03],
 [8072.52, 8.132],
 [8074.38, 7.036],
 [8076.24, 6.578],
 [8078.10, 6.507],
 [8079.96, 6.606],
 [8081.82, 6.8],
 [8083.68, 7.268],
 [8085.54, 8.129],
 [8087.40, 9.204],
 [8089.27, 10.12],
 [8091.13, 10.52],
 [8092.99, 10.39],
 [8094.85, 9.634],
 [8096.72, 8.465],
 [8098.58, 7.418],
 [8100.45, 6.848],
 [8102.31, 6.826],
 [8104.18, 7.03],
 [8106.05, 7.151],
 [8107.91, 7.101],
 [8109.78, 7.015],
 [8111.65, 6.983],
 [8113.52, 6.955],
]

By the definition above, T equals 0.083 mag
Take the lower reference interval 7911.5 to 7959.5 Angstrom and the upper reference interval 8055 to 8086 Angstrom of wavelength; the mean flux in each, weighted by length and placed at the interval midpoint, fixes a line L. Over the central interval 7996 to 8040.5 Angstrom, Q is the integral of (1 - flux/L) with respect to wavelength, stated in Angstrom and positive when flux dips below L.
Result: 5.5 Angstrom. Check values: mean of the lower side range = 6.95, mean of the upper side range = 8.73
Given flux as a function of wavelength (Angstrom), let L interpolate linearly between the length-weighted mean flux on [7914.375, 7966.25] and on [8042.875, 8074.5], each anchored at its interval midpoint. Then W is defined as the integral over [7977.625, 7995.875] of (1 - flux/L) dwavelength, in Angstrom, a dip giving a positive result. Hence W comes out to 4.0 Angstrom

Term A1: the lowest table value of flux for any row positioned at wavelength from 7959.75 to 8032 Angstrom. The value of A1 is 5.722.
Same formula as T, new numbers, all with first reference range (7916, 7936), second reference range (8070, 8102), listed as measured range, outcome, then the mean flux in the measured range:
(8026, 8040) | 0.07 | 7.28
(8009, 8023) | 0.10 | 6.93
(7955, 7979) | 0.03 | 6.99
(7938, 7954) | 0.00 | 6.99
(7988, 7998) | 0.18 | 6.27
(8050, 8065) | -0.06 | 8.43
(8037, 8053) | 0.02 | 7.67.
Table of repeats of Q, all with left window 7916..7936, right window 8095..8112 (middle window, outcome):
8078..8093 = -2.3 Angstrom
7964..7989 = 1.6 Angstrom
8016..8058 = -0.9 Angstrom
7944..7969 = -0.6 Angstrom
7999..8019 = 0.1 Angstrom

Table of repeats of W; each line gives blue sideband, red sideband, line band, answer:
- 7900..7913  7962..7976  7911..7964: 0.4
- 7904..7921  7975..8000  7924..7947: 0.3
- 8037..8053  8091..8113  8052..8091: -4.9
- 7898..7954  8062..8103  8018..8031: 1.8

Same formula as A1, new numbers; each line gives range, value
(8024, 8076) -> 6.76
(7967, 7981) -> 5.839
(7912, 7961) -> 6.256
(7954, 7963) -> 7.008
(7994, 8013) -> 6.257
